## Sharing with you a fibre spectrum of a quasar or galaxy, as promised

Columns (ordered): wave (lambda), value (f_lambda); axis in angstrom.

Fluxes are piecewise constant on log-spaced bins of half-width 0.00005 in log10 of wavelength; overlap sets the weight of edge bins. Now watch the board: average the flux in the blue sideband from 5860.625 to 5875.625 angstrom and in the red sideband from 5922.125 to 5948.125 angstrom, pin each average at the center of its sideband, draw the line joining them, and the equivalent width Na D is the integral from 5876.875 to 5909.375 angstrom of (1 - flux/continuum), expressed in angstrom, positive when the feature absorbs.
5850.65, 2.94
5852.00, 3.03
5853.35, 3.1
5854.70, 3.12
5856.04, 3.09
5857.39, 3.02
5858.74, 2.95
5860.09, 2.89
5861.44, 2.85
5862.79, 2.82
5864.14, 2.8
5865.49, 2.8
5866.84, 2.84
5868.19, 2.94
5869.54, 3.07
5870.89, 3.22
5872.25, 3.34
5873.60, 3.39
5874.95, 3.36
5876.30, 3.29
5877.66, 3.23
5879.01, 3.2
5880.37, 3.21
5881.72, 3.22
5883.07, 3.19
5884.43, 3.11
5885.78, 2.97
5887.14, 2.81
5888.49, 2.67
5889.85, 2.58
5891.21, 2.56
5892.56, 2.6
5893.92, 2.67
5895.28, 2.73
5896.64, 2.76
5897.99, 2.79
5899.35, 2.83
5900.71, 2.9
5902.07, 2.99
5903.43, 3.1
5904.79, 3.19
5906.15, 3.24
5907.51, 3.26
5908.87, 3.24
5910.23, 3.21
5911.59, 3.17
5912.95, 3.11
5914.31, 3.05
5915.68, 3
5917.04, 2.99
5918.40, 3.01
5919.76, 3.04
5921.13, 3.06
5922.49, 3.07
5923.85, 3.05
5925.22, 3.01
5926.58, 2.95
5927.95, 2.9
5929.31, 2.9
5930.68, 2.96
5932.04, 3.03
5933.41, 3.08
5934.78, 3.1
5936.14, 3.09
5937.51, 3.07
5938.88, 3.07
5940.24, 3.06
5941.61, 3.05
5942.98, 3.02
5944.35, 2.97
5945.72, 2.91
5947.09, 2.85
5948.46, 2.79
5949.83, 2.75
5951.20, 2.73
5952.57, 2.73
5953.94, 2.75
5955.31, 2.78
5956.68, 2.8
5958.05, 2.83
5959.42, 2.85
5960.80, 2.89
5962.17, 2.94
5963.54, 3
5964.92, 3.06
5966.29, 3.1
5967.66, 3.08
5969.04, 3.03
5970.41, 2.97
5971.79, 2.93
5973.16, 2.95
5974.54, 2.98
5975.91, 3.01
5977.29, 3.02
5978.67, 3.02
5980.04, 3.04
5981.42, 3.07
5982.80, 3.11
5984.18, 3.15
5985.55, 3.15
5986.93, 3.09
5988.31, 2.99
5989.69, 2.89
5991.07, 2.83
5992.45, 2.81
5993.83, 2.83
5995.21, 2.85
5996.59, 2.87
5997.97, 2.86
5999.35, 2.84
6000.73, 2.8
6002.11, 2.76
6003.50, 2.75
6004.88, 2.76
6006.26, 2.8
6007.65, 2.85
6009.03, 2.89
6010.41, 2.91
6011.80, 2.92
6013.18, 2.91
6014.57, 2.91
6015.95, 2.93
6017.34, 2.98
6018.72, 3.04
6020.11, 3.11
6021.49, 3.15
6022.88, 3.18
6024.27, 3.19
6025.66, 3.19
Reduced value 0.7 angstrom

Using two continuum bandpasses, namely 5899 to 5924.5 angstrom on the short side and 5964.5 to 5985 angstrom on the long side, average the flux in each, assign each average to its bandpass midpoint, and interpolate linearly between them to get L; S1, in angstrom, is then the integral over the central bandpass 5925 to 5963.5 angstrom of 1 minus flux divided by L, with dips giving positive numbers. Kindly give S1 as 1.7 angstrom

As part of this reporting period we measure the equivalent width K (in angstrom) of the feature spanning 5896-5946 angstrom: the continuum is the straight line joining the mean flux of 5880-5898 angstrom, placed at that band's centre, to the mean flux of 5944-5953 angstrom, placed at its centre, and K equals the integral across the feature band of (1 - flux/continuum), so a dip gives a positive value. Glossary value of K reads -3.6 angstrom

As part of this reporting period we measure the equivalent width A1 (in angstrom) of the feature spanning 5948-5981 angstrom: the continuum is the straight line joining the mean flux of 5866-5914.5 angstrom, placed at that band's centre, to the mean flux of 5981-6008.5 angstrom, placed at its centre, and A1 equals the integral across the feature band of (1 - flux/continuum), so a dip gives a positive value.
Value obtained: 0.2 angstrom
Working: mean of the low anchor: 3.03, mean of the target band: 2.92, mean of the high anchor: 2.9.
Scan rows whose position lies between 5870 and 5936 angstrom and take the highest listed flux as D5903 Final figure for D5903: 3.39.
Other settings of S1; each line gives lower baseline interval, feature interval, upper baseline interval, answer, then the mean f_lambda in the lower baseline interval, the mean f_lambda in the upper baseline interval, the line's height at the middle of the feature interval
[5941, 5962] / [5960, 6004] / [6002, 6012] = -1.90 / 2.85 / 2.83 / 2.84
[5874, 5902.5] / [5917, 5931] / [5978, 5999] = -0.21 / 2.94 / 2.97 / 2.95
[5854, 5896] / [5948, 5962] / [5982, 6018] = 0.65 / 2.98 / 2.9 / 2.93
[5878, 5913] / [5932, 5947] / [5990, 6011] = -0.62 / 2.97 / 2.83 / 2.91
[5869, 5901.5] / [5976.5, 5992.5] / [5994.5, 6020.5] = -0.68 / 2.99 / 2.88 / 2.9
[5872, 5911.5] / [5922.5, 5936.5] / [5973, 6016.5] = -0.11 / 3.02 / 2.92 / 2.99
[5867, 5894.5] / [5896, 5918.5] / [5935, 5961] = -0.56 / 3.03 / 2.9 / 2.98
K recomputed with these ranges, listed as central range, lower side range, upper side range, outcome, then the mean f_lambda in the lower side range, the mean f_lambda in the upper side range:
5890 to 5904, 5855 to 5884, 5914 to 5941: 1.25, 3.08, 3.02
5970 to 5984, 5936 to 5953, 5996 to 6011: -0.70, 2.93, 2.83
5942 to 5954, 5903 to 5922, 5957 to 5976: 0.71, 3.12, 2.97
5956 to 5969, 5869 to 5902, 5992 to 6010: -0.35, 2.99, 2.82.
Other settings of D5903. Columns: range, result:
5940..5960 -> 3.06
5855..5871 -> 3.22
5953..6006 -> 3.15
